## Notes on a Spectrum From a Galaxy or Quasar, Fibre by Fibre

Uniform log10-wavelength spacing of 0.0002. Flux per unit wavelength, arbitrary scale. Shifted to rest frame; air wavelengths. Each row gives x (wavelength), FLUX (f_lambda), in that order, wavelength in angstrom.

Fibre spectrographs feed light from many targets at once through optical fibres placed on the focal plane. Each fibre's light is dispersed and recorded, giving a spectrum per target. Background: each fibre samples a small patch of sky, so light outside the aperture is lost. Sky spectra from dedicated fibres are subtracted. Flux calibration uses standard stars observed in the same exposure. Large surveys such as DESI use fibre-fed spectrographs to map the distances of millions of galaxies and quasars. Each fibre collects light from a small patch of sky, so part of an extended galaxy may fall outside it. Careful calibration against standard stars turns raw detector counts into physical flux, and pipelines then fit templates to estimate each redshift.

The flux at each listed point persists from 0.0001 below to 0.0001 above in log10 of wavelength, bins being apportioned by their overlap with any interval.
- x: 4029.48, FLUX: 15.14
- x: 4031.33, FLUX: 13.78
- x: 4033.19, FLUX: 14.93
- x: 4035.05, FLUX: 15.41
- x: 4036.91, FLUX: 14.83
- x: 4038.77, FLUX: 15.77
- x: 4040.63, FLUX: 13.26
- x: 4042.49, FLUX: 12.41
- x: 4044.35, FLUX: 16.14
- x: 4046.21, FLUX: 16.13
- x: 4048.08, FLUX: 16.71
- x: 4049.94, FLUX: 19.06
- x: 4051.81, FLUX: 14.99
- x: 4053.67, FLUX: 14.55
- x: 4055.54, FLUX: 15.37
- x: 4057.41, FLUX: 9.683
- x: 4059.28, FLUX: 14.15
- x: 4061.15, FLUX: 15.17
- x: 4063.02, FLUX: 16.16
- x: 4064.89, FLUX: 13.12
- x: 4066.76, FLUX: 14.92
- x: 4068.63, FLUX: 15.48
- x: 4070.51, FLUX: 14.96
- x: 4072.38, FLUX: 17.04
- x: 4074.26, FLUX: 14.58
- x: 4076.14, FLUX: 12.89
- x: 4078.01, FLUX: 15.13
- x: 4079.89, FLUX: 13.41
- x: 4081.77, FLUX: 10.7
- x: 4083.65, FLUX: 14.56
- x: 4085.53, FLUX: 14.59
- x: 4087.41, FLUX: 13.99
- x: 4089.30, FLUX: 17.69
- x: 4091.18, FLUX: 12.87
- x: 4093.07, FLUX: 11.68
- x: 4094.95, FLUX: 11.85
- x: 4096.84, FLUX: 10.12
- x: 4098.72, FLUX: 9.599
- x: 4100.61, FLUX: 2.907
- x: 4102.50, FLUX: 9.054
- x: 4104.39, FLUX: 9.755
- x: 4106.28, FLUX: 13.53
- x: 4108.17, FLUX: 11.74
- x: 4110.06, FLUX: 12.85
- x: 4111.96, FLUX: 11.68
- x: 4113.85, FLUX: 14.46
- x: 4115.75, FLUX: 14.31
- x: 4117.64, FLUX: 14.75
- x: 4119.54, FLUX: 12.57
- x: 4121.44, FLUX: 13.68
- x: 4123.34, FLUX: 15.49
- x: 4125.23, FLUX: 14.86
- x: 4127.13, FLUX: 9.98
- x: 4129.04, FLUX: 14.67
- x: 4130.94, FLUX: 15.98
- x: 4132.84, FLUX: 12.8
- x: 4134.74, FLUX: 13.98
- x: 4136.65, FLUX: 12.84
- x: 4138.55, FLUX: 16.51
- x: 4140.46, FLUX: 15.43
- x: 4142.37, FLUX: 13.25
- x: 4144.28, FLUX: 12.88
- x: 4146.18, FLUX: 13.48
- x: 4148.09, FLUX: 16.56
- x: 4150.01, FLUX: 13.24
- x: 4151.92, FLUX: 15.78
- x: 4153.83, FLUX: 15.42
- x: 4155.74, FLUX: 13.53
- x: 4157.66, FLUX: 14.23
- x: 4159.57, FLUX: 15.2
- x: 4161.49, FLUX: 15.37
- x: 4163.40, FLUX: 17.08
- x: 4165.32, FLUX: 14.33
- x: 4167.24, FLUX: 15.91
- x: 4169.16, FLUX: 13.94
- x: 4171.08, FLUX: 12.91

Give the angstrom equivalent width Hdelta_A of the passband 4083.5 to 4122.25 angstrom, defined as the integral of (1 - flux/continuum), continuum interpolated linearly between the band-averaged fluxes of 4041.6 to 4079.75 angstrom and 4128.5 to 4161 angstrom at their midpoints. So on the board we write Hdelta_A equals 6.4 angstrom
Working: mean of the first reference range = 14.9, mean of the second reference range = 14.5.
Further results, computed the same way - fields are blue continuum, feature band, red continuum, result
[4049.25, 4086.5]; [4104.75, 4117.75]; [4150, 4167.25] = 1.5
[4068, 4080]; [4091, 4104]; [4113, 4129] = 4.4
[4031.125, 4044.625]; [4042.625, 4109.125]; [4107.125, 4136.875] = 2.8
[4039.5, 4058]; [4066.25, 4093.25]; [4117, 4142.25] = 0.5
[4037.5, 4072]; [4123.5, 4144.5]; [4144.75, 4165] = 1.3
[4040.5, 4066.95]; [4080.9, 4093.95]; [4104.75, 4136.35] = 0.4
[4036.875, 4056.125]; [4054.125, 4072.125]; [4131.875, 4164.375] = 1.0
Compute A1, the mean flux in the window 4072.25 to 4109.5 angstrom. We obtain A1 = 12.3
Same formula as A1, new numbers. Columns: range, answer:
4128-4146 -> 14.2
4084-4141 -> 12.9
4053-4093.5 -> 14.2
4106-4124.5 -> 13.5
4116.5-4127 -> 13.9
